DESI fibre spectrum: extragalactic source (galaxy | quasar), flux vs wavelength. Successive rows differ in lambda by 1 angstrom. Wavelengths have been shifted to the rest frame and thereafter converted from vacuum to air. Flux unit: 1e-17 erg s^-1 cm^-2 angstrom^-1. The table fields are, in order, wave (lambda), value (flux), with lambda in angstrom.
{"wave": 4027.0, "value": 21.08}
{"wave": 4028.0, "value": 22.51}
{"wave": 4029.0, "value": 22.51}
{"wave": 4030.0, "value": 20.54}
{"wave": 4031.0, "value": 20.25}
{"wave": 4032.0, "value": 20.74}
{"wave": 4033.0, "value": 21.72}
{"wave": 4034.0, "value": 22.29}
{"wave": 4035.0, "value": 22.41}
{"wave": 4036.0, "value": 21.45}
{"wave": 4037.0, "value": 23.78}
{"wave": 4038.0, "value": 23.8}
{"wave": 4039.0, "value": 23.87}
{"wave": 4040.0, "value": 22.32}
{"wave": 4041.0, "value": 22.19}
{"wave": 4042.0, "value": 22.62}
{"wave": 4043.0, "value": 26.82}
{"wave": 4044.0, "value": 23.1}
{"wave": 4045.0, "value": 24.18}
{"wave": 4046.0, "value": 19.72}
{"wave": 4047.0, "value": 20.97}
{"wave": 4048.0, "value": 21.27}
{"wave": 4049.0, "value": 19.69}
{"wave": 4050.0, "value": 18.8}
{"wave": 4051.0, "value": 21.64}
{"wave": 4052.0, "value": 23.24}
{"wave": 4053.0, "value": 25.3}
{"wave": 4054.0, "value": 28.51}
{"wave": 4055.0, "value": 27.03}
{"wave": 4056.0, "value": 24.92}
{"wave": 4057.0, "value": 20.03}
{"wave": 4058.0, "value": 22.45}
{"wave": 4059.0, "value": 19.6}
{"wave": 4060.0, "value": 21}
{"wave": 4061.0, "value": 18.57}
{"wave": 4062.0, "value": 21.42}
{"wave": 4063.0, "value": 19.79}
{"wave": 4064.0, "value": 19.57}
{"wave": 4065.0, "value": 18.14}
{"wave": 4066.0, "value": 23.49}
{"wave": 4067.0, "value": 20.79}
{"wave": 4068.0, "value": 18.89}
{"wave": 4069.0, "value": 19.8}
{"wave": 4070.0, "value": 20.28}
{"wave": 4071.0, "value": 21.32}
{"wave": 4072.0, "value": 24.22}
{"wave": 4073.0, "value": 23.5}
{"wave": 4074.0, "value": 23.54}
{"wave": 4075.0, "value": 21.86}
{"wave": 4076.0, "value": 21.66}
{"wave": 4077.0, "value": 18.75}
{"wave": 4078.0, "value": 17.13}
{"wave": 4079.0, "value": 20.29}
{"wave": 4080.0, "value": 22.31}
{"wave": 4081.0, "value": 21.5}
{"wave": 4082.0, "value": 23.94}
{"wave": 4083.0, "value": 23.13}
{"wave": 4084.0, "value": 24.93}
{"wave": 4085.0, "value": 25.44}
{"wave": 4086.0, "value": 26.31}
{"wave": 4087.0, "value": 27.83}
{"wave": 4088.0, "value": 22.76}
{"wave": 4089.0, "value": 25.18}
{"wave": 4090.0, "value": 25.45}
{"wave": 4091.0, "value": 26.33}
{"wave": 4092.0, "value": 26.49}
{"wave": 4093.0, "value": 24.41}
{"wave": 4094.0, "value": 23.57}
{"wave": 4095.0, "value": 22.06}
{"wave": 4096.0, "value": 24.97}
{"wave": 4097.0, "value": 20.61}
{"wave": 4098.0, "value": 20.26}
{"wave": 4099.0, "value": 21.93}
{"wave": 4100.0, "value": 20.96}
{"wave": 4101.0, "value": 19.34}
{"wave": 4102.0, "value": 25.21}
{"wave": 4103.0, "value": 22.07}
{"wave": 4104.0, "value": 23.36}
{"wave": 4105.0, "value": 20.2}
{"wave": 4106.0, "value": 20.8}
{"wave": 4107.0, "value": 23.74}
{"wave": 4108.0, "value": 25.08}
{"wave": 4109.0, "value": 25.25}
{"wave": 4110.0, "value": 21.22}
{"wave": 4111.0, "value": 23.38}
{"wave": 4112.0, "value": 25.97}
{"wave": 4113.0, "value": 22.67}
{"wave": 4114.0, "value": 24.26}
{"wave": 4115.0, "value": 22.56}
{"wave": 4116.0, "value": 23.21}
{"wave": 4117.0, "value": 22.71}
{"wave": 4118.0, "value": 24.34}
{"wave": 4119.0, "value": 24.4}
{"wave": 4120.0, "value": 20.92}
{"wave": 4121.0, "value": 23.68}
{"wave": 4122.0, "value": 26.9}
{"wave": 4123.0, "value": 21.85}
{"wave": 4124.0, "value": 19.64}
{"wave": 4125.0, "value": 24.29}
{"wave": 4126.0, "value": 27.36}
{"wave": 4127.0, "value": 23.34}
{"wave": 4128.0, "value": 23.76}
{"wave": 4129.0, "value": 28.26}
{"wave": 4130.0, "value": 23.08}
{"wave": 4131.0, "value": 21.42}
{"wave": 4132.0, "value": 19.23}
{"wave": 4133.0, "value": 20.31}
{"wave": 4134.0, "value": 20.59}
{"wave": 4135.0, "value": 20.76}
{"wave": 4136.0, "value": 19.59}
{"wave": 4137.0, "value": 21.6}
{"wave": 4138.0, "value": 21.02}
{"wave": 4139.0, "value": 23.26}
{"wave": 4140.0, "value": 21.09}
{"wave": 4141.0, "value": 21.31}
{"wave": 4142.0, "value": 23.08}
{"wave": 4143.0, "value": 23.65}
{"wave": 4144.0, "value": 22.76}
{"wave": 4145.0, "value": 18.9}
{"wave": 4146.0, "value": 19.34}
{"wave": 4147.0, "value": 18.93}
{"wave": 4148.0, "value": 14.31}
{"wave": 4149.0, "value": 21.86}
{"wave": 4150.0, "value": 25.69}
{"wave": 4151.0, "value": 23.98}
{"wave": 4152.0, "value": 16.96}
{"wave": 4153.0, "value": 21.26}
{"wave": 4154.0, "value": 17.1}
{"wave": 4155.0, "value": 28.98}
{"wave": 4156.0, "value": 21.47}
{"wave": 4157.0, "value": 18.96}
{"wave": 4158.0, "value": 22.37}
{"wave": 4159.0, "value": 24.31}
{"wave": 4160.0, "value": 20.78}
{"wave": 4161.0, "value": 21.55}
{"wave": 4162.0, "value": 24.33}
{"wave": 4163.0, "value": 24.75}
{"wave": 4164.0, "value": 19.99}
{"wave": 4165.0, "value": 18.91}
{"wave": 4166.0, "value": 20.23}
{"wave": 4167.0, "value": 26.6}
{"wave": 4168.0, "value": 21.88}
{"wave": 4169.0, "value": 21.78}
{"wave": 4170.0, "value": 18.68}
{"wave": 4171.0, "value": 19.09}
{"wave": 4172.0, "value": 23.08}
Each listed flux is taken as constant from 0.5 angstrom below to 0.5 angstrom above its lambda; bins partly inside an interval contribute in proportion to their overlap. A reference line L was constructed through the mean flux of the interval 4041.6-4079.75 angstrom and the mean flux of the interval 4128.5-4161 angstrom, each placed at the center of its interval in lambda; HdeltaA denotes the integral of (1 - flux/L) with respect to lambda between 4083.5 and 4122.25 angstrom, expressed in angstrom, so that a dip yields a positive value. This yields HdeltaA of -3.6 angstrom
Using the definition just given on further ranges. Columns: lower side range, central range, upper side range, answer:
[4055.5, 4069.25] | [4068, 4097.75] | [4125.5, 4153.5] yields -3.0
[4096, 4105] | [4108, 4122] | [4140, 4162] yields -1.2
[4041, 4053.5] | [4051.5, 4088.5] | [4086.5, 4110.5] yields 0.8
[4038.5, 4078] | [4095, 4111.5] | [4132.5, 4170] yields -0.6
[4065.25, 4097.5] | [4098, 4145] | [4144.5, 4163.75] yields -1.4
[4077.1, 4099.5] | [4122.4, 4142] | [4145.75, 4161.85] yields -0.3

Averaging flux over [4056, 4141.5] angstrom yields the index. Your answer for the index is 22.5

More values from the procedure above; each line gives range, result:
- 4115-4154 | 22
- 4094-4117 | 22.7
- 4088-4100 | 23.6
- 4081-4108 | 23.5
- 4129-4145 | 21.6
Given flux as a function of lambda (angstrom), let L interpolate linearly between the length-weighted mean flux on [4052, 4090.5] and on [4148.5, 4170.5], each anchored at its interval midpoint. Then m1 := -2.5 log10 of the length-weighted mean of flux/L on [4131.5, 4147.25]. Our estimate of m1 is 0.05 mag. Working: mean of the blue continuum 22.4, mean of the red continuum 21.9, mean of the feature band 21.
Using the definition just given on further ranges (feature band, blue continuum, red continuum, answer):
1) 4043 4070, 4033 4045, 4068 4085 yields 0.04 mag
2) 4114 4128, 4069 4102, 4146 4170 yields -0.06 mag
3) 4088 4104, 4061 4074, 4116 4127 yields -0.04 mag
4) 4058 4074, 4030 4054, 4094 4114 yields 0.08 mag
